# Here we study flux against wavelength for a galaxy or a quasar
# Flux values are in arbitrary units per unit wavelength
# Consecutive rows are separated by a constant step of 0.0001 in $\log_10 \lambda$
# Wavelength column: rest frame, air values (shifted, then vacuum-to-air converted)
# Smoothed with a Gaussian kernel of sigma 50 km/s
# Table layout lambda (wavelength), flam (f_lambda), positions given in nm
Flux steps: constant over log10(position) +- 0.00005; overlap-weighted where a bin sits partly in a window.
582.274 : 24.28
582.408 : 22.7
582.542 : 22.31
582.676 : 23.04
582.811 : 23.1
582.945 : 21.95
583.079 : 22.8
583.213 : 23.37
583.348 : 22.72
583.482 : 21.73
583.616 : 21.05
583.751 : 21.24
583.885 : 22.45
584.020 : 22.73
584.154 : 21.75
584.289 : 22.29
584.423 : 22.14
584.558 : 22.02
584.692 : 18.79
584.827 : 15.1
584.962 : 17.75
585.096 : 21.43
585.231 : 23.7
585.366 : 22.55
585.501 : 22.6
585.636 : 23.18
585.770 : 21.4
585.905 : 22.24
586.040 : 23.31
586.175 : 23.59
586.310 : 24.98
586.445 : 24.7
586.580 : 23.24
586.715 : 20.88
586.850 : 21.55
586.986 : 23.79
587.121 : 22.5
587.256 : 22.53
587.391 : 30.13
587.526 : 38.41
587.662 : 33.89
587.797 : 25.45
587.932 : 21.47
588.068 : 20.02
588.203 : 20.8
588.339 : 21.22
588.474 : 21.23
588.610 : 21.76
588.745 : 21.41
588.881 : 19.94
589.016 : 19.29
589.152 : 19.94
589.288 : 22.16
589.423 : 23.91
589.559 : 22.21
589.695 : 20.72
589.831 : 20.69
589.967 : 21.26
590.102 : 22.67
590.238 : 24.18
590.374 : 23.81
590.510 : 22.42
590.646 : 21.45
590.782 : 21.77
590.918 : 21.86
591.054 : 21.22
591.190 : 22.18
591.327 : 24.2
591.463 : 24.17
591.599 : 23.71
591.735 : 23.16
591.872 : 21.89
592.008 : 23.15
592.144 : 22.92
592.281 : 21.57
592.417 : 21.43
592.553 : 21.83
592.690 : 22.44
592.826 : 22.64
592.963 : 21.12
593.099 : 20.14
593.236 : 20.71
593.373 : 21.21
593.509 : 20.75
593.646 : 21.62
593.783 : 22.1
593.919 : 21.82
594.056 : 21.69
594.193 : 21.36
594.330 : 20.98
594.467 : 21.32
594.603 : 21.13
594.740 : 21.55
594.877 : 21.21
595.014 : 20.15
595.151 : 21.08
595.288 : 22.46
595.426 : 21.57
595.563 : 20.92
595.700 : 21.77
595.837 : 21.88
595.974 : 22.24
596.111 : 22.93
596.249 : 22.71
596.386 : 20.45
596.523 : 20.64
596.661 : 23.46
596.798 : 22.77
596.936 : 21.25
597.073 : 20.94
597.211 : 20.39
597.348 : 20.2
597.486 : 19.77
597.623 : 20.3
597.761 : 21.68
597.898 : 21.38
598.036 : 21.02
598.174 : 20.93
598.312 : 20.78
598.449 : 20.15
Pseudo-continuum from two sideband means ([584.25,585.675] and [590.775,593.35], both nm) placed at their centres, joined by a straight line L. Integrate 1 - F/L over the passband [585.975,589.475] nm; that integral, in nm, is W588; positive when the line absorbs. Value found -0.34 nm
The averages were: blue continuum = 21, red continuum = 22.2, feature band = 23.5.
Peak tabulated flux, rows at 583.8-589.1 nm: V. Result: 38.41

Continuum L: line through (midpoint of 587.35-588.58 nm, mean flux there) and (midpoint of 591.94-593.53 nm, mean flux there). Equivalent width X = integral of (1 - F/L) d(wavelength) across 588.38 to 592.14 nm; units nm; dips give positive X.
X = 0.25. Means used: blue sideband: 25.6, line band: 22.1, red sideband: 21.7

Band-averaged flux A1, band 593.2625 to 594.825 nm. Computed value 21.4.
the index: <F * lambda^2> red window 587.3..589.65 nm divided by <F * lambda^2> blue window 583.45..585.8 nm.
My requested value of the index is 1.12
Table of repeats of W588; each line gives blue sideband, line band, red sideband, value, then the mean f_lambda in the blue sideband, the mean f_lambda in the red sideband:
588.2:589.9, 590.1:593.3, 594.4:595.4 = -0.17 nm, 21.2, 21.3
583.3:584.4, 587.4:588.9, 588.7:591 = -0.18 nm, 22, 21.7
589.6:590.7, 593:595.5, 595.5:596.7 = 0.08 nm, 22.2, 21.9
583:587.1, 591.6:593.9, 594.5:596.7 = -0.01 nm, 22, 21.6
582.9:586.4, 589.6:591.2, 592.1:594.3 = -0.03 nm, 21.9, 21.6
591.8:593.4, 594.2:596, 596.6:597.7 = 0.00 nm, 21.8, 21.1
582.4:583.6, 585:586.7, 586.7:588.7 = 0.06 nm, 22.6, 24.4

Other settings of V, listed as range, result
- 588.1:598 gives 24.2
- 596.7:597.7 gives 22.77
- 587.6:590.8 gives 33.89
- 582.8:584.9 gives 23.37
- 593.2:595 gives 22.1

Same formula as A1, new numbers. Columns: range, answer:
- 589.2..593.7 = 22.1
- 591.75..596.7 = 21.6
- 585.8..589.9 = 23.2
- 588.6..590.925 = 21.7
